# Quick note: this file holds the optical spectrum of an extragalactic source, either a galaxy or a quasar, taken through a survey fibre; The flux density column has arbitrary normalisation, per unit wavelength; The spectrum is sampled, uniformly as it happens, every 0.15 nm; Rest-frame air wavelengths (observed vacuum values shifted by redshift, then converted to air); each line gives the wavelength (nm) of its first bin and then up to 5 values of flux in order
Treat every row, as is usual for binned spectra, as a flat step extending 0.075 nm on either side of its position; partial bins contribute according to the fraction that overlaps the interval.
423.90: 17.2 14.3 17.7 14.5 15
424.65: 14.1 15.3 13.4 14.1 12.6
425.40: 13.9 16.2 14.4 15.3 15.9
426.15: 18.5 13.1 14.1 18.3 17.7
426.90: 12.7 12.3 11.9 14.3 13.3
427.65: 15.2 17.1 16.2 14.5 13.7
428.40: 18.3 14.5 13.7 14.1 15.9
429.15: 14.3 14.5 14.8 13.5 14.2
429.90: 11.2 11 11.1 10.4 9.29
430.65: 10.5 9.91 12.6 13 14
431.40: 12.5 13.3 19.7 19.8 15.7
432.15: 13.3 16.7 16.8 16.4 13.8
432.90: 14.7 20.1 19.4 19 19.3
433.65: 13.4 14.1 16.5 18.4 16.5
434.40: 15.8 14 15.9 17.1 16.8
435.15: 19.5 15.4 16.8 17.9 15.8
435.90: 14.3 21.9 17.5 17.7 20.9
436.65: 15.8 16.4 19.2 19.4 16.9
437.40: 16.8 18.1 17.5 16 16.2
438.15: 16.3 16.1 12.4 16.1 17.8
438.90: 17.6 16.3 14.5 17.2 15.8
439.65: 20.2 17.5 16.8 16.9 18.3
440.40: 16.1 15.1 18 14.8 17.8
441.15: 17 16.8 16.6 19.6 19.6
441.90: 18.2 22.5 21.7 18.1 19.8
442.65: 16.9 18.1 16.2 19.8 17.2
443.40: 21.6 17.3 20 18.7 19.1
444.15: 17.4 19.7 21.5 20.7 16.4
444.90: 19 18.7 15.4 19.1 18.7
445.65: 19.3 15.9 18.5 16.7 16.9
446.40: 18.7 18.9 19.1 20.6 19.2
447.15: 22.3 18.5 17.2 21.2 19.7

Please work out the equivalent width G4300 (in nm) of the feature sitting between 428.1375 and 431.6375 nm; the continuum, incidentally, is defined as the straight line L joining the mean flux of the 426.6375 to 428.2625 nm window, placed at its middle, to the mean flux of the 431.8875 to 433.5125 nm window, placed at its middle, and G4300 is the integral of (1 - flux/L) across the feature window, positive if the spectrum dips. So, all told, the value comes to 0.55 nm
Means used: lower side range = 14.6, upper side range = 16.8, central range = 13.1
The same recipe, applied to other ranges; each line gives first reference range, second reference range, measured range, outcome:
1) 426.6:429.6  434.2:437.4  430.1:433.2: 0.32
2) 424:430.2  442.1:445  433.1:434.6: -0.04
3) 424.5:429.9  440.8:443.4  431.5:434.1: -0.09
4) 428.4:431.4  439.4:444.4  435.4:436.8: -0.17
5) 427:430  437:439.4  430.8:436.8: -0.30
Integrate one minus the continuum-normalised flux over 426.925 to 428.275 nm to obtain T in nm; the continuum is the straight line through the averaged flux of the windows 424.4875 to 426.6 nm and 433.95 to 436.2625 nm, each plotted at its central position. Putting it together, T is 0.091 nm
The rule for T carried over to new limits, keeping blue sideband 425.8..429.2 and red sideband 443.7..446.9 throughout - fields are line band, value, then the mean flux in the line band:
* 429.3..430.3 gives 0.18 nm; 12.7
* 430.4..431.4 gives 0.26 nm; 11.6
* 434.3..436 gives 0.01 nm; 16.4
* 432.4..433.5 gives -0.08 nm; 17.3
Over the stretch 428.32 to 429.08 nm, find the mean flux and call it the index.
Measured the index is 15.3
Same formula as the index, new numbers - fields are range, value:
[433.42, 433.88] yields 15.6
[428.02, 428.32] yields 14.1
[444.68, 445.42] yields 17.7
